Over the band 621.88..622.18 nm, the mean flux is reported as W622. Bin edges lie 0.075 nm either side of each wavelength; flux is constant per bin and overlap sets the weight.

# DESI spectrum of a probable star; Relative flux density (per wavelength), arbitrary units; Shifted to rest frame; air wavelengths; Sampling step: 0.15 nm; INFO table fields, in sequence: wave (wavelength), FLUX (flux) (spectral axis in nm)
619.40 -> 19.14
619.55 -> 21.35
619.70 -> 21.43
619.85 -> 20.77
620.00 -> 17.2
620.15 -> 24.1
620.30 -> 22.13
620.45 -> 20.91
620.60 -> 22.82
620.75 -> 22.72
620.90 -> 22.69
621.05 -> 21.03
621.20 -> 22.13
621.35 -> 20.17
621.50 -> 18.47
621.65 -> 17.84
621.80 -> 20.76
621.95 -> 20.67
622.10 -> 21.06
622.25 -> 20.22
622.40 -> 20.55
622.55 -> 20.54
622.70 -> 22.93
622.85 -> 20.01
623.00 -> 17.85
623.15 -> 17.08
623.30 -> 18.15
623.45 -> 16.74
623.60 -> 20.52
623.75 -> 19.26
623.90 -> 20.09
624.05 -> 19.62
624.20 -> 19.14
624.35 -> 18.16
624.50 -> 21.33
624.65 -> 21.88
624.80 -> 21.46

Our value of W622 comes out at 20.9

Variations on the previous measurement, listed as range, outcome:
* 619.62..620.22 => 20.9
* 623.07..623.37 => 17.6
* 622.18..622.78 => 21.1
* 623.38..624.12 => 19.3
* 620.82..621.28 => 21.9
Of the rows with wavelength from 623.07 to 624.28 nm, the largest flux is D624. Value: 20.52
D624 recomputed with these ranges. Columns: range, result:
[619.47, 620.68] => 24.1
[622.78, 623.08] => 20.01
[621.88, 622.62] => 21.06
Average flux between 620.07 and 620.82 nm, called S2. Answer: 22.5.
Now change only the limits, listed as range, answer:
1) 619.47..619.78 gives 21.3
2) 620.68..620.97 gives 22.7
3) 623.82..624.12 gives 19.8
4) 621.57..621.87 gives 19.3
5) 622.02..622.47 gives 20.6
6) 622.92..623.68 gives 18.1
